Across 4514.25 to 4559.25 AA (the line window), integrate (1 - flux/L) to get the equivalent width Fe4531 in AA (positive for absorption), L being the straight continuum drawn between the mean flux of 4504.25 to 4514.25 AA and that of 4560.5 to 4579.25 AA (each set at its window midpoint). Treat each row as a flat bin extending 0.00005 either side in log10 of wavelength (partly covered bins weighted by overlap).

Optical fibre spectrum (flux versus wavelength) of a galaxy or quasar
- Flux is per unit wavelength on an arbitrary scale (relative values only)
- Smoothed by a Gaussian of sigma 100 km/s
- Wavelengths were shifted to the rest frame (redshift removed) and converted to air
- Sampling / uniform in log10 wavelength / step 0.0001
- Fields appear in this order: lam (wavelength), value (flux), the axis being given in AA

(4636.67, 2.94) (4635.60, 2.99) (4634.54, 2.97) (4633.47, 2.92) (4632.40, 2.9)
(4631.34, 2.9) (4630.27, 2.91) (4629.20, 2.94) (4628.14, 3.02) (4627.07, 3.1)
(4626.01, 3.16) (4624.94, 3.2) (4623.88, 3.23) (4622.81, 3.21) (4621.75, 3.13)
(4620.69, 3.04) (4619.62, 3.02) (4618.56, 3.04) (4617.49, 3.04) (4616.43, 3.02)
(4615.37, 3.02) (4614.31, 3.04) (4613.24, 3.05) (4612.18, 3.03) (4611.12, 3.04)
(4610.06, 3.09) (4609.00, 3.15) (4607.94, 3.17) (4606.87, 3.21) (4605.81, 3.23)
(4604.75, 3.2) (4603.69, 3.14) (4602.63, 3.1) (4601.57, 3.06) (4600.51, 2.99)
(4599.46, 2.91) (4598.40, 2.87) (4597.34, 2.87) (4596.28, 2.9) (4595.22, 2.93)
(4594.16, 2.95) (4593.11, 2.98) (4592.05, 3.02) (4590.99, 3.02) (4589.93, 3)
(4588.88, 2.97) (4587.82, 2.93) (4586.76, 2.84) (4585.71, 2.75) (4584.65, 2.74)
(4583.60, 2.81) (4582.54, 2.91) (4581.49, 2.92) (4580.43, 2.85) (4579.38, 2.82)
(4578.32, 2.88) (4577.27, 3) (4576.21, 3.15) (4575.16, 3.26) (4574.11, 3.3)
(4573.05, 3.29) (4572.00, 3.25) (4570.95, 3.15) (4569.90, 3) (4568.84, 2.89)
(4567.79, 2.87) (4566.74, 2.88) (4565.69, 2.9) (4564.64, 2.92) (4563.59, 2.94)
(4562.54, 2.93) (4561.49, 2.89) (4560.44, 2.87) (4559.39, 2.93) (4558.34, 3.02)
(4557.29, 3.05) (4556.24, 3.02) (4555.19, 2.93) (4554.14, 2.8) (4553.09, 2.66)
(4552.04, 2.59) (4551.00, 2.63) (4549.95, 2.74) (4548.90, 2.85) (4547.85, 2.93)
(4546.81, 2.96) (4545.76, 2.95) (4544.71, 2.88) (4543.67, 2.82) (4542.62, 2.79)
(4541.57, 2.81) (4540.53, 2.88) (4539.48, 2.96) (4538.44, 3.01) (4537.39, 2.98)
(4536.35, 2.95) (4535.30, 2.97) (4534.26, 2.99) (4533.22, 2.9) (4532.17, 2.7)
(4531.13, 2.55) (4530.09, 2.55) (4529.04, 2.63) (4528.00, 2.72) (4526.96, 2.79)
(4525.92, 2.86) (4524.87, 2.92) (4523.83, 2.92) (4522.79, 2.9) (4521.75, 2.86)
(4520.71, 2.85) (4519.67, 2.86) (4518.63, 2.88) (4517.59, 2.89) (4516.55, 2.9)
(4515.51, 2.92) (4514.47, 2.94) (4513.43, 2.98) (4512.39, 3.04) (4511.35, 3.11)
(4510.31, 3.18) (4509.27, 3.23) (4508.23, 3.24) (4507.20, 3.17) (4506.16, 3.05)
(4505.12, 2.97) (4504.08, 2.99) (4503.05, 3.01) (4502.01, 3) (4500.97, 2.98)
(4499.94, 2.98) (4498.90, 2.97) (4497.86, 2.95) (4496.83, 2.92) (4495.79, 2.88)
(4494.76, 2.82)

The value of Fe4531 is 3.1 AA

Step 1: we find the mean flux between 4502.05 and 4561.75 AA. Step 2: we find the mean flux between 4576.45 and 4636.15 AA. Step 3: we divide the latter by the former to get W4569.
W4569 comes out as 1.0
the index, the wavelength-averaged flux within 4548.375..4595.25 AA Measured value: 2.93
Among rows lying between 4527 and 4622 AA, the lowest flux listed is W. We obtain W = 2.55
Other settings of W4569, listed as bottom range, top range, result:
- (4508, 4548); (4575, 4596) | 1.01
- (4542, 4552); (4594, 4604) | 1.05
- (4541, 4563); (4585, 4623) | 1.06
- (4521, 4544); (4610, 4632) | 1.08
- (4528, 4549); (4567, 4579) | 1.08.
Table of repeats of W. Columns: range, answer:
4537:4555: 2.59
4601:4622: 3.02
